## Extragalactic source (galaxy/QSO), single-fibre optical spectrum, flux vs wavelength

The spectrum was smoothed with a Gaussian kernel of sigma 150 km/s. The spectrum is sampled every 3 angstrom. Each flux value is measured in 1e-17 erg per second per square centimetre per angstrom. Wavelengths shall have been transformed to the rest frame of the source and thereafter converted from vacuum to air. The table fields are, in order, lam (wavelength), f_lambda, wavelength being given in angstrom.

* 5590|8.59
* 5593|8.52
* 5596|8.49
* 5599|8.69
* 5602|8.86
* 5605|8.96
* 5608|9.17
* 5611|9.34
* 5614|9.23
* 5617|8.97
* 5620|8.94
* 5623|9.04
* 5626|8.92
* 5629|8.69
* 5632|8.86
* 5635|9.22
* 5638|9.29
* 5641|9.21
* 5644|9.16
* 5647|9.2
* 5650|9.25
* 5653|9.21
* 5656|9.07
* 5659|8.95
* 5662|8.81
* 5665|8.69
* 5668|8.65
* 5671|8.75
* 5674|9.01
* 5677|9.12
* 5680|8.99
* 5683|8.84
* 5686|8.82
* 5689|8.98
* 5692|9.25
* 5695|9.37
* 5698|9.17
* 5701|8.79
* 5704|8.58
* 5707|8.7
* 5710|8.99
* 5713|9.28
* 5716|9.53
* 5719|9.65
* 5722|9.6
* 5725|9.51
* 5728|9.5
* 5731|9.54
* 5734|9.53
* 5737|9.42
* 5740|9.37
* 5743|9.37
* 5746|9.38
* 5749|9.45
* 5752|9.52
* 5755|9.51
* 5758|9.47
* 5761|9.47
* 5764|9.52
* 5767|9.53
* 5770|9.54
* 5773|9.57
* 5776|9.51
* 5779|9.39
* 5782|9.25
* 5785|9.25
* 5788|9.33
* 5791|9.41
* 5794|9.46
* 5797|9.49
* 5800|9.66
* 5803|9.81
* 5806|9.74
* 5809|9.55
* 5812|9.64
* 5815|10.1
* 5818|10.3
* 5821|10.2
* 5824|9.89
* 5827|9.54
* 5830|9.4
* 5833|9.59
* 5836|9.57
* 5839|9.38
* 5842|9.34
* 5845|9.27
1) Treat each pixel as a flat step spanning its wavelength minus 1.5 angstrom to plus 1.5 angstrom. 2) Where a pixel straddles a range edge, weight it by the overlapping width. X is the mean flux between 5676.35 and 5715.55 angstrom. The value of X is 9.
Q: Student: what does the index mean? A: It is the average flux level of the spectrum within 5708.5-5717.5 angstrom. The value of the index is 9.27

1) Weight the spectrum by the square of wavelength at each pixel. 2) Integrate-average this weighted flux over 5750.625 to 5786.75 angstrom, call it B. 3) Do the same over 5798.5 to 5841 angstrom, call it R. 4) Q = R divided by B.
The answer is 1.0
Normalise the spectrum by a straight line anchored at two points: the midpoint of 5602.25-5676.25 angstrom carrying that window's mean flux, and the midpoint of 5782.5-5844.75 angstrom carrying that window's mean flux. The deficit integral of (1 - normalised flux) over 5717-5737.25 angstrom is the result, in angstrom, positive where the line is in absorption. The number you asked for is -0.5 angstrom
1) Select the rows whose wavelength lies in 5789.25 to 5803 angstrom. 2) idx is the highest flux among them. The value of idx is 9.81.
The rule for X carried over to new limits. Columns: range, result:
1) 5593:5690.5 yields 8.97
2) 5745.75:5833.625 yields 9.59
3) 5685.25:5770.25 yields 9.32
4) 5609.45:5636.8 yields 9.03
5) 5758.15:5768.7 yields 9.5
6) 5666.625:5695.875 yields 8.97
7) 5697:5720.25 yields 9.08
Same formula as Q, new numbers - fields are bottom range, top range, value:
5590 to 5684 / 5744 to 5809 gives 1.11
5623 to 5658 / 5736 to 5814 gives 1.09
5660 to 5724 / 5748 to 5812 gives 1.08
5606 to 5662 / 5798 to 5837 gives 1.15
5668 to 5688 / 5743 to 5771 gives 1.09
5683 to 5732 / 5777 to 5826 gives 1.09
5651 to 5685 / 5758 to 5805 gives 1.11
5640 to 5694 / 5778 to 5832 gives 1.12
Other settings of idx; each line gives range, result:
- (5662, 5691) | 9.12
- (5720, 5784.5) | 9.6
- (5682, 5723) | 9.65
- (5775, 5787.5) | 9.51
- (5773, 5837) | 10.3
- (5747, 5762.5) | 9.52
